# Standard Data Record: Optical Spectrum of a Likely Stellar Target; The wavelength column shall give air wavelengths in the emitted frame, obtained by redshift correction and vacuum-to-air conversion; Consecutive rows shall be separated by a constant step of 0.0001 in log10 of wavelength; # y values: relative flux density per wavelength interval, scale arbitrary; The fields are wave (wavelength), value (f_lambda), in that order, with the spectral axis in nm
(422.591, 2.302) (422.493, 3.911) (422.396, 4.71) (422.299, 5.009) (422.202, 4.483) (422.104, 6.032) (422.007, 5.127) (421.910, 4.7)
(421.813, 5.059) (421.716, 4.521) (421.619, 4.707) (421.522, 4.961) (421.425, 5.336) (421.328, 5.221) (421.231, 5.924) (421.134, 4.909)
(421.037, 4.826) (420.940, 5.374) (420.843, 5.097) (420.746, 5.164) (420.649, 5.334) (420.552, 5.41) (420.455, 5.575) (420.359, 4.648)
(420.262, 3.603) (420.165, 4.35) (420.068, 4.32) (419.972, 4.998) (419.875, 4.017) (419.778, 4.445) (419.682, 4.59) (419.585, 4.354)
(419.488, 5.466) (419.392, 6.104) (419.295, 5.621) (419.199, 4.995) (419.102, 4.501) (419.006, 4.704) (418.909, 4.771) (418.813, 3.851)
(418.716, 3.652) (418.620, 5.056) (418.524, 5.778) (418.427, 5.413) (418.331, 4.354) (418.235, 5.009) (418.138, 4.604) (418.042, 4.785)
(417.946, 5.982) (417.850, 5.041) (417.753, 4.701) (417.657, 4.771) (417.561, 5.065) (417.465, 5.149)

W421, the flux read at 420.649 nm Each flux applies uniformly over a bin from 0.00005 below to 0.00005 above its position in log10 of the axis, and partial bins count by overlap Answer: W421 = 5.334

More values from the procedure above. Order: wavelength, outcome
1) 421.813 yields 5.059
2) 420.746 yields 5.164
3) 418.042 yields 4.785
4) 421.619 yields 4.707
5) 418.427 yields 5.413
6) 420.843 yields 5.097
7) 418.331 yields 4.354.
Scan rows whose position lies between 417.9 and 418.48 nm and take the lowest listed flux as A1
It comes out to 4.354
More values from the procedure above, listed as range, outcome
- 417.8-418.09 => 4.785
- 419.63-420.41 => 3.603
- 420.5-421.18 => 4.826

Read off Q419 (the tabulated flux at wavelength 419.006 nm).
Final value 4.704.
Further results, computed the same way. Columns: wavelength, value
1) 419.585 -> 4.354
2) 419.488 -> 5.466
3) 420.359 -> 4.648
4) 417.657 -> 4.771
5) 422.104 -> 6.032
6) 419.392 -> 6.104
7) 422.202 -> 4.483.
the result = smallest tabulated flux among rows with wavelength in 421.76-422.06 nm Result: 4.7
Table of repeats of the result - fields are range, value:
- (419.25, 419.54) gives 5.466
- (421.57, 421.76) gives 4.521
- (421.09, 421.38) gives 4.909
